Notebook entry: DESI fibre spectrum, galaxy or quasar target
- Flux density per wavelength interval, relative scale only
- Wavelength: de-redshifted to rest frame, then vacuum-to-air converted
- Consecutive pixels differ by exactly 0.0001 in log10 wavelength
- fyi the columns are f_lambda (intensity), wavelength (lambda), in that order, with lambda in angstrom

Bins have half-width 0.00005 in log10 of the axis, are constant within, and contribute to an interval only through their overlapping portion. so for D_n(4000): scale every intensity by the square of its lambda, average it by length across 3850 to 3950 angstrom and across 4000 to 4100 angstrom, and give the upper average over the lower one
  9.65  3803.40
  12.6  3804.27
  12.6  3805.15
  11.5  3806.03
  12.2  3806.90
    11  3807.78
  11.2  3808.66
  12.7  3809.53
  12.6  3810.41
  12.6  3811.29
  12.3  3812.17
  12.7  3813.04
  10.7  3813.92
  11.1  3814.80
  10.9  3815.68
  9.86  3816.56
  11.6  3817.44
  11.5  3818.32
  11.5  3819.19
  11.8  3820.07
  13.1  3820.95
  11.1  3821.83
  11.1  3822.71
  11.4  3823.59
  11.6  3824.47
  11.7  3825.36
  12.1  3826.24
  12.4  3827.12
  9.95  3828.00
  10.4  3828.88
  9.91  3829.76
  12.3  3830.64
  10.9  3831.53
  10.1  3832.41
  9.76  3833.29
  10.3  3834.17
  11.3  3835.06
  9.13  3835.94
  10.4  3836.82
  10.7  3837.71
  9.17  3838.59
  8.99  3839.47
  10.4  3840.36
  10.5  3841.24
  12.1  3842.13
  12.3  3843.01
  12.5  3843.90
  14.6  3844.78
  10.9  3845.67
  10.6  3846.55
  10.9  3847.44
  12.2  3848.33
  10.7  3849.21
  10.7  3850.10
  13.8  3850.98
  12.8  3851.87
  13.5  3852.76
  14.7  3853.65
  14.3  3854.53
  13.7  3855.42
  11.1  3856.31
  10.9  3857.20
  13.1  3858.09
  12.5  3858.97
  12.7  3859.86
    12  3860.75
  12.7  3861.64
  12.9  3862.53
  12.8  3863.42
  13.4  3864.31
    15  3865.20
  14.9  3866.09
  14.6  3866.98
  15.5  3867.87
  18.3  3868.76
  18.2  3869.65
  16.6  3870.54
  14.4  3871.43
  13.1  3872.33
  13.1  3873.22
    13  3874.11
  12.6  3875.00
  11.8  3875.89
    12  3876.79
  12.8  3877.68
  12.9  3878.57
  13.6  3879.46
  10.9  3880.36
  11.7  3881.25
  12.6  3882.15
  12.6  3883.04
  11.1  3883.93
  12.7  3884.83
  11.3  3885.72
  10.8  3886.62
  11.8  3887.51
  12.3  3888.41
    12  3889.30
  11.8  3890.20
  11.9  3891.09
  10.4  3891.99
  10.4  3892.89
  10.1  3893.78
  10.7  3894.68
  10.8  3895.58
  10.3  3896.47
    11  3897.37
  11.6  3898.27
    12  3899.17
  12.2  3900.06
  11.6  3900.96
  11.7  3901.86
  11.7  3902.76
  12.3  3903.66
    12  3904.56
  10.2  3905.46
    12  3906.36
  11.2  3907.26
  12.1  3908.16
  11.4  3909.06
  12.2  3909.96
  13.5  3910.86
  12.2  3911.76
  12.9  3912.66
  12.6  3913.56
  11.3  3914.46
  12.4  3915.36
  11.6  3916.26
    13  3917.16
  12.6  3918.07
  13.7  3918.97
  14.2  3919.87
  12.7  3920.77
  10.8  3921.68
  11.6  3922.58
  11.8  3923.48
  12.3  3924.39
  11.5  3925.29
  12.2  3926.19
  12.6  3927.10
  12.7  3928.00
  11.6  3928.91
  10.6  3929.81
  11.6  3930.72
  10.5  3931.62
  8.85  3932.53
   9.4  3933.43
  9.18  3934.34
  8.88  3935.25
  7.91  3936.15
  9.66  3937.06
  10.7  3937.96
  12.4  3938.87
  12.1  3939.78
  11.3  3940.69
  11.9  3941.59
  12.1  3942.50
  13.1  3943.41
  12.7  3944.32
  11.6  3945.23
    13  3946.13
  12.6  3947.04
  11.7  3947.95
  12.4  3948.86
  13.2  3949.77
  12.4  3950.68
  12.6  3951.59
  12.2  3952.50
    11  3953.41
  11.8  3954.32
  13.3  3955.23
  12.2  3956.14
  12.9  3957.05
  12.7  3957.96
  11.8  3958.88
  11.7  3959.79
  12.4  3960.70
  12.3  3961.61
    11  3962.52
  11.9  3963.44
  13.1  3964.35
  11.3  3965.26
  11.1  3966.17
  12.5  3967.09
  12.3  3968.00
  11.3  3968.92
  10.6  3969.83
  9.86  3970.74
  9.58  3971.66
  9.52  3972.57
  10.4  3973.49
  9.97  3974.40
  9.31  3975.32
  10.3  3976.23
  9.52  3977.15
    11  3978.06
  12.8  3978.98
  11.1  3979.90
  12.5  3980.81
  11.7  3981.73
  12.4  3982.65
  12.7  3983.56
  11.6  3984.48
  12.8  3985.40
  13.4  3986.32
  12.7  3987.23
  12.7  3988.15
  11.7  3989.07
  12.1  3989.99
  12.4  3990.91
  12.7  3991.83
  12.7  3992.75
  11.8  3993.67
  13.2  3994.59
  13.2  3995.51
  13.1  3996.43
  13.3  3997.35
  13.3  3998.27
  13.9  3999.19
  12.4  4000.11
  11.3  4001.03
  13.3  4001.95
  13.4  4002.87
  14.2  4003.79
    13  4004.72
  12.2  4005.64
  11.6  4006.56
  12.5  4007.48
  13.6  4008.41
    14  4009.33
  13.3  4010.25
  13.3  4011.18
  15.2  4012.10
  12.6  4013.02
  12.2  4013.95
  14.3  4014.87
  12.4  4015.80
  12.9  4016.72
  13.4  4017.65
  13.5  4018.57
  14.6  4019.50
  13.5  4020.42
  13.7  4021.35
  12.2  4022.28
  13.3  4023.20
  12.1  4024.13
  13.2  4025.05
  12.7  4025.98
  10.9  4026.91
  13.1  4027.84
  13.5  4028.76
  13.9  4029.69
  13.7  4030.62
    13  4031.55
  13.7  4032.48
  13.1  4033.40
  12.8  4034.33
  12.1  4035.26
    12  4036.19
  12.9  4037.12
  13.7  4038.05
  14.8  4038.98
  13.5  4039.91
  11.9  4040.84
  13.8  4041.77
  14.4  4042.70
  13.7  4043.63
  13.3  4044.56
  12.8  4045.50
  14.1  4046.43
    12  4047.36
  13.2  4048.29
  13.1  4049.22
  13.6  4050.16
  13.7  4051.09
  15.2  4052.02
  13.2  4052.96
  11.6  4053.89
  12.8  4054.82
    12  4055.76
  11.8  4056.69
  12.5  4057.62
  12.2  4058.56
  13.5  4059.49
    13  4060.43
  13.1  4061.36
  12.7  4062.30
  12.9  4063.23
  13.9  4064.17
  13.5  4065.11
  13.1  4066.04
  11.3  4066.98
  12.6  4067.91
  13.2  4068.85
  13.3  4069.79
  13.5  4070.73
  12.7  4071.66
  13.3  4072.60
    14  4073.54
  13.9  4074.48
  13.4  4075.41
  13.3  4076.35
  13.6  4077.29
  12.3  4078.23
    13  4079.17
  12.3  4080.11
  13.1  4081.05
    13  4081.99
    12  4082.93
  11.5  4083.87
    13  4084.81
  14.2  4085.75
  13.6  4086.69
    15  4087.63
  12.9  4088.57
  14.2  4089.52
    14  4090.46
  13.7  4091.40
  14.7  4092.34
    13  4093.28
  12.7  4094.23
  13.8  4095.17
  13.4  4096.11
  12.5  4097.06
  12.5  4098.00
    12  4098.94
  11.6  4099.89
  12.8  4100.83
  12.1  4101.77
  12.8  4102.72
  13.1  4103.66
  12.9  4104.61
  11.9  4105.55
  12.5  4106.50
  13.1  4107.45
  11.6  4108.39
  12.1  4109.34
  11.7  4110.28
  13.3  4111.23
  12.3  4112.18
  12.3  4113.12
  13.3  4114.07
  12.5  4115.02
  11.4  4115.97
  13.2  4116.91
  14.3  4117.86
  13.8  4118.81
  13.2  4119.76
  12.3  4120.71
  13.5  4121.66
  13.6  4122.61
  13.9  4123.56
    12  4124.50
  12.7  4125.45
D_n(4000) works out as 1.2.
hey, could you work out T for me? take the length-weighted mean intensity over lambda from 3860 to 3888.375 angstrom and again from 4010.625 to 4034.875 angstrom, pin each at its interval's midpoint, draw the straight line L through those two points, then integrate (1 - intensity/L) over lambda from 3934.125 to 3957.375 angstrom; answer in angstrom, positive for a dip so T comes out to 2.59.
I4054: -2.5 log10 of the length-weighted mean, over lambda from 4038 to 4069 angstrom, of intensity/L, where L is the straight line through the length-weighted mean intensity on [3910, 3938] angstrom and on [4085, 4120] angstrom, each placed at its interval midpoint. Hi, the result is -0.044 mag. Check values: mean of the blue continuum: 11.5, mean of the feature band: 13.1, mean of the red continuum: 13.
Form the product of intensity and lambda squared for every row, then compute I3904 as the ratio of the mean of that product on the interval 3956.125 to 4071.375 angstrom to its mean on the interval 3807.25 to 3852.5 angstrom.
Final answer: 1.2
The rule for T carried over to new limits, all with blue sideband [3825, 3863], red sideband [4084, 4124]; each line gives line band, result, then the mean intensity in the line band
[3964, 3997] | 1.71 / 11.7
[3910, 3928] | -0.60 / 12.4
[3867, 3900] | -1.90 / 12.5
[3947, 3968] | 0.06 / 12.2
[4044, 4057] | -0.35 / 13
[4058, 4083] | -0.45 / 13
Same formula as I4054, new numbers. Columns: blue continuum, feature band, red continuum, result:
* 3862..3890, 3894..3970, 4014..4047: 0.13 mag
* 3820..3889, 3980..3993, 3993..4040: 0.05 mag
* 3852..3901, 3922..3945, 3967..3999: 0.10 mag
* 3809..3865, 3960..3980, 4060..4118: 0.12 mag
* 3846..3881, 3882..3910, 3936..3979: 0.10 mag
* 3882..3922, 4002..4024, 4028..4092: -0.04 mag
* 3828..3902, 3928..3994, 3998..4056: 0.10 mag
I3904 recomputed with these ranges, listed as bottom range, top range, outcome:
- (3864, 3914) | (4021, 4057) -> 1.13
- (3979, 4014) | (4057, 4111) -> 1.06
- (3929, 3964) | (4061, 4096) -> 1.22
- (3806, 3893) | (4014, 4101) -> 1.20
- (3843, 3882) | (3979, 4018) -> 1.05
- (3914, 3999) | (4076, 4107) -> 1.18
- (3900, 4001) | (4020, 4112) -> 1.16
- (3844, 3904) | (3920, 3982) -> 0.95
